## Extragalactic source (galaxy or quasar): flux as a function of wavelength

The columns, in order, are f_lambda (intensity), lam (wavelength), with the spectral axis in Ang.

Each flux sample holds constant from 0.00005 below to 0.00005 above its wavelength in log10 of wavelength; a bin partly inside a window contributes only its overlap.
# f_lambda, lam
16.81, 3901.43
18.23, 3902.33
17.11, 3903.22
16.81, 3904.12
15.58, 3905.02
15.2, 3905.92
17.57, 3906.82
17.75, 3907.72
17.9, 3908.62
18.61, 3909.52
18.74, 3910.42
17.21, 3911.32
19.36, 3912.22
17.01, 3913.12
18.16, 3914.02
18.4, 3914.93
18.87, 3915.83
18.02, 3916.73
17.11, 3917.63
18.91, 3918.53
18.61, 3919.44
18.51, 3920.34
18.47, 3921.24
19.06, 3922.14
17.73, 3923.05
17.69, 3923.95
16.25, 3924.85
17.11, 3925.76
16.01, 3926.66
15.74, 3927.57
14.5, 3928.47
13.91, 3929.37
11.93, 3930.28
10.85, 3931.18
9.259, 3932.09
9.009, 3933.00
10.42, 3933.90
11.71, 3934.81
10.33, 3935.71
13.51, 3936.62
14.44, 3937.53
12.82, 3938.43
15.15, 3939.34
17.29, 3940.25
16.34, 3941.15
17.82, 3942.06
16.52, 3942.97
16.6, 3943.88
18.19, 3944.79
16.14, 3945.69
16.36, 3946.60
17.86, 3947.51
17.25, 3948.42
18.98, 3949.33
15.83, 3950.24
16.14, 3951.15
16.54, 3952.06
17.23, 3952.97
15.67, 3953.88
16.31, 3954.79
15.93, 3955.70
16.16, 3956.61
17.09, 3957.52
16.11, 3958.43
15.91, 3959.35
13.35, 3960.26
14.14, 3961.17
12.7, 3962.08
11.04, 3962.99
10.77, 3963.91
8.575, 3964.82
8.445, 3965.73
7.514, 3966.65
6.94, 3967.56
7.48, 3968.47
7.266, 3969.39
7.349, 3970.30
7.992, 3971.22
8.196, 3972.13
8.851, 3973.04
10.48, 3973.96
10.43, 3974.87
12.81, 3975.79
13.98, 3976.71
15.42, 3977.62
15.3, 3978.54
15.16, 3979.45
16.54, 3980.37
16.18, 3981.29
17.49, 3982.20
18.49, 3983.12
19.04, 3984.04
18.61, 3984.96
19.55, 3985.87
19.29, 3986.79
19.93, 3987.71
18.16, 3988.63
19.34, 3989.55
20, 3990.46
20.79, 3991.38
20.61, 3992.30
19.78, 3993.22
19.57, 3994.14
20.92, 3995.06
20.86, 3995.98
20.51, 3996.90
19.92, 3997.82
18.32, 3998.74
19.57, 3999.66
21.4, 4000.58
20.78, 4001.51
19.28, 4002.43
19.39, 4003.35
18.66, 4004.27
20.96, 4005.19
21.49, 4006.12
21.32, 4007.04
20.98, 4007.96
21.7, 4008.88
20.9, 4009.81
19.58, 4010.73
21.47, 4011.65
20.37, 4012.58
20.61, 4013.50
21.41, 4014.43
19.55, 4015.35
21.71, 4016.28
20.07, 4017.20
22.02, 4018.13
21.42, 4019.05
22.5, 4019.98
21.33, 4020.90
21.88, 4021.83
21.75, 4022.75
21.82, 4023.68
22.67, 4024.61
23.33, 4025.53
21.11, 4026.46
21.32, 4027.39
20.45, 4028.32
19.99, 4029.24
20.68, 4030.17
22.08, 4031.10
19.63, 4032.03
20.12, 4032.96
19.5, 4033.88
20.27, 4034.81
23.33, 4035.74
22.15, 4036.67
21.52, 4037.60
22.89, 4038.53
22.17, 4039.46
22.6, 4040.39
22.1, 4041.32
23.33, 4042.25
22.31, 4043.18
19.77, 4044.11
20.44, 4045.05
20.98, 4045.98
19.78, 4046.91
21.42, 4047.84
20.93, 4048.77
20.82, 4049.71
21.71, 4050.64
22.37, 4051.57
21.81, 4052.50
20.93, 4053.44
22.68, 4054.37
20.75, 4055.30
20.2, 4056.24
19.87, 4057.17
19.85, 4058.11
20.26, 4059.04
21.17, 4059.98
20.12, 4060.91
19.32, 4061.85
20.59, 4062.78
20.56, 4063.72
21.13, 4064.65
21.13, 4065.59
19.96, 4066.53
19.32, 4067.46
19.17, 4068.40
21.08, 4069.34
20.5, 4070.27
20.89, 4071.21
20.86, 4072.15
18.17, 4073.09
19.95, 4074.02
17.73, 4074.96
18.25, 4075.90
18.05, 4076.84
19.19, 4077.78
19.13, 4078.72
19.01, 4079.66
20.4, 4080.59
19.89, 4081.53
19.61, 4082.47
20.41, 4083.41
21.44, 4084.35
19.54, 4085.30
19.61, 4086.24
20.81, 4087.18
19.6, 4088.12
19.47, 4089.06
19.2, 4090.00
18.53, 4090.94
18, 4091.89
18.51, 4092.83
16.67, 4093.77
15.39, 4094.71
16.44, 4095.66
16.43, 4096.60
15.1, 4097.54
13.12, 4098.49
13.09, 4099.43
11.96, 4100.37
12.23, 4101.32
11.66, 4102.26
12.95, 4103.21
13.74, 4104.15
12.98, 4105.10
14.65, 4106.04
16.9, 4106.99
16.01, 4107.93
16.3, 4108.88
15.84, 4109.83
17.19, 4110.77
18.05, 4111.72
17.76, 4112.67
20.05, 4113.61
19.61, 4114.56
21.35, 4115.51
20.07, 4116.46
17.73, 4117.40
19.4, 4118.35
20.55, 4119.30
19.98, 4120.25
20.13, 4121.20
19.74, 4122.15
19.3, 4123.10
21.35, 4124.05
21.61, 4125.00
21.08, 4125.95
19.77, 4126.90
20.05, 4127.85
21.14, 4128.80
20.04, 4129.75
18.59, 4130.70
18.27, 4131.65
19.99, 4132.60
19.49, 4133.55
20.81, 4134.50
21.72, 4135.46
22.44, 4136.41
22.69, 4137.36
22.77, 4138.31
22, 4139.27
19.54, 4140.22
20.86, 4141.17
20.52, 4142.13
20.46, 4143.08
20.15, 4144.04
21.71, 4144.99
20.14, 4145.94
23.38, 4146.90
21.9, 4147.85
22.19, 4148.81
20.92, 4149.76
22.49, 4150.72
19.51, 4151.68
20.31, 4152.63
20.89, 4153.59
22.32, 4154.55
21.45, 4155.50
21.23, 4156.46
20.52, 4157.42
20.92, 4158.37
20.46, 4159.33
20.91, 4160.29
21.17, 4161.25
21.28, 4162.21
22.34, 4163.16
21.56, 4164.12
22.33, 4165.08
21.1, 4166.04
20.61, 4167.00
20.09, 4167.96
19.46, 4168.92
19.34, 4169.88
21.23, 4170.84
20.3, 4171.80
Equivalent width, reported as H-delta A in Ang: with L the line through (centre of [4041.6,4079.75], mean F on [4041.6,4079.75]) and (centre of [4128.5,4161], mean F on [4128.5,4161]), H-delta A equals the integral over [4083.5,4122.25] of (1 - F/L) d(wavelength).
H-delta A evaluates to 6.4 Ang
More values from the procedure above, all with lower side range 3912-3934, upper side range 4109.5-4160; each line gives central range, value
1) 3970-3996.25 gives 1.6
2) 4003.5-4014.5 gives -1.8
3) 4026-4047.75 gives -3.3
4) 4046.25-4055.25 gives -1.3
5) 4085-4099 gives 1.3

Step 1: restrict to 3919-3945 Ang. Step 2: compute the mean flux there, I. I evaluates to 15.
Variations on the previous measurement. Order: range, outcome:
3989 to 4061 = 21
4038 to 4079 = 20.6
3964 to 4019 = 17.1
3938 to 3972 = 14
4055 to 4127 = 18.5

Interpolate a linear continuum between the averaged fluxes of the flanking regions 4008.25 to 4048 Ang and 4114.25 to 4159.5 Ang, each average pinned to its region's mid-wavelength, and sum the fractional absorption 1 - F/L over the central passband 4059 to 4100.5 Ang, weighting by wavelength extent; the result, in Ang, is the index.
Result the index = 4.19 Ang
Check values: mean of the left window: 21.3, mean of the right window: 20.7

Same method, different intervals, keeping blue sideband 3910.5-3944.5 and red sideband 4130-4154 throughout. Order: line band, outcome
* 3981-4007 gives -3.45 Ang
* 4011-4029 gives -3.40 Ang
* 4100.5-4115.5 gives 3.21 Ang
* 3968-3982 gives 4.34 Ang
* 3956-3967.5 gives 2.81 Ang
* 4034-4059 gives -3.70 Ang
